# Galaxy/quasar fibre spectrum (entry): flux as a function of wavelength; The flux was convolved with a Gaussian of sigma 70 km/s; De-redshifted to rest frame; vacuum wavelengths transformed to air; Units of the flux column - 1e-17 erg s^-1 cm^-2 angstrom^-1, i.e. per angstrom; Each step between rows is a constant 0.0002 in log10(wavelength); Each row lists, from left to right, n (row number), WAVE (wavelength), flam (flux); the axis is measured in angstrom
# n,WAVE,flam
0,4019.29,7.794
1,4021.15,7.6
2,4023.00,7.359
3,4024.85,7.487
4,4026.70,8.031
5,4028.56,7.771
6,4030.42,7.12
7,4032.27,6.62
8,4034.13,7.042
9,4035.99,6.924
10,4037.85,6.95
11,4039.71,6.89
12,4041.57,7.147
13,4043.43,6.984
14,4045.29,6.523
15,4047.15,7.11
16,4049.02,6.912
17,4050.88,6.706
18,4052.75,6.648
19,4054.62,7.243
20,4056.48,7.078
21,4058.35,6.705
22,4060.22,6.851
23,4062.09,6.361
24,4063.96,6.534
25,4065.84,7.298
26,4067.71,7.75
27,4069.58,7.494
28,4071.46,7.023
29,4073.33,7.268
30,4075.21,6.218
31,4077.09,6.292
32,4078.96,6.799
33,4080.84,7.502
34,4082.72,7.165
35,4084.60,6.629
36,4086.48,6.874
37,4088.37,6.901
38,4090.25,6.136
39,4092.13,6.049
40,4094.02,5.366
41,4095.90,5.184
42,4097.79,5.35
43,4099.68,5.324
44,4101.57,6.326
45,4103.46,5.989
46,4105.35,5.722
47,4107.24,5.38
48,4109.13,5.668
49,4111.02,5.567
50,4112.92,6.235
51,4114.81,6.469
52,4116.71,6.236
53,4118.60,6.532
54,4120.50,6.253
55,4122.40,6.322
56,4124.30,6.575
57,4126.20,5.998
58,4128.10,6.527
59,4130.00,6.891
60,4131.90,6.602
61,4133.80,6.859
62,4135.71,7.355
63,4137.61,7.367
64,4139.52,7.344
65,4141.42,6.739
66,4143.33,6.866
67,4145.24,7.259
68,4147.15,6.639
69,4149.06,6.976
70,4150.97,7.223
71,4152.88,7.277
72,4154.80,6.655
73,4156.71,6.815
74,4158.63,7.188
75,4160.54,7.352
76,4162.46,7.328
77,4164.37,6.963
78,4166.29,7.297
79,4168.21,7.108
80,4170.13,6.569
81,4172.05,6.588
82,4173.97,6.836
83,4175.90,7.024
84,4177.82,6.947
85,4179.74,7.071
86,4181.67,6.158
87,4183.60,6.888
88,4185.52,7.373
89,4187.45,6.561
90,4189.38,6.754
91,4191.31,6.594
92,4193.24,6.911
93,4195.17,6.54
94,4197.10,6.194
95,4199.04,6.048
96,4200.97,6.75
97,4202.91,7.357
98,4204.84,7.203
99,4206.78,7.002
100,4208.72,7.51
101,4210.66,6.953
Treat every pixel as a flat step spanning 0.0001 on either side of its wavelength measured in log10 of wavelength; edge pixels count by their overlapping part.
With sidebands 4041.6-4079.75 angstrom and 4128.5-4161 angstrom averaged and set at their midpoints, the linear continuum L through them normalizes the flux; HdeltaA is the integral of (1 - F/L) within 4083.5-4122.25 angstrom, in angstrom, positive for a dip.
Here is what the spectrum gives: 5.20 angstrom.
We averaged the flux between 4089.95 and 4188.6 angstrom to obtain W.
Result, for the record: 6.57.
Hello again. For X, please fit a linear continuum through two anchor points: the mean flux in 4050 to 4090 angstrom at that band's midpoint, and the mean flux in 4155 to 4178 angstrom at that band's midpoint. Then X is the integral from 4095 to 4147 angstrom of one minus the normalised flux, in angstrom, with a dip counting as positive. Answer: 4.6 angstrom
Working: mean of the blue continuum 6.91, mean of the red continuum 6.99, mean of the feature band 6.34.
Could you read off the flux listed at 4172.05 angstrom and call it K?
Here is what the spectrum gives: 6.588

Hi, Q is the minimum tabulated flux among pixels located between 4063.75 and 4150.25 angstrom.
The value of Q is 5.184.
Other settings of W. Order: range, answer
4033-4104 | 6.67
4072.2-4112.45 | 6.18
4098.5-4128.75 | 6.06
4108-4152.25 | 6.63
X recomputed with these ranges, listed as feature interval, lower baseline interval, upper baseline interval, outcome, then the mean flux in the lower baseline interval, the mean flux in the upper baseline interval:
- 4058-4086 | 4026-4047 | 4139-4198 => 0.4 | 7.08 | 6.9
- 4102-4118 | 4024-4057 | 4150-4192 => 2.4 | 7.07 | 6.94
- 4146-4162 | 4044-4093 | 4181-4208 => -0.6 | 6.85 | 6.75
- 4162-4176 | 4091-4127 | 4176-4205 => -0.9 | 5.92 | 6.75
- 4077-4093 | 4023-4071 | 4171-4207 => 0.6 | 7.05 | 6.77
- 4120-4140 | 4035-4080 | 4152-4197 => 0.5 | 6.91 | 6.89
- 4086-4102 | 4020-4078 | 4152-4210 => 2.5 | 7.03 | 6.89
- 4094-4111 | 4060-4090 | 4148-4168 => 3.4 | 6.92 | 7.11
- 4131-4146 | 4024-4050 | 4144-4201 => -0.3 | 7.11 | 6.86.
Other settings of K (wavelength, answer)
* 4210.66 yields 6.953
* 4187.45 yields 6.561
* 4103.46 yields 5.989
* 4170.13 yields 6.569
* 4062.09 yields 6.361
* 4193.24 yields 6.911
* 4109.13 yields 5.668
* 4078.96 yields 6.799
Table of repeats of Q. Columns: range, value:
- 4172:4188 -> 6.158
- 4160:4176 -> 6.569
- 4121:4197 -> 5.998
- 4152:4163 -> 6.655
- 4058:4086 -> 6.218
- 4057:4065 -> 6.361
